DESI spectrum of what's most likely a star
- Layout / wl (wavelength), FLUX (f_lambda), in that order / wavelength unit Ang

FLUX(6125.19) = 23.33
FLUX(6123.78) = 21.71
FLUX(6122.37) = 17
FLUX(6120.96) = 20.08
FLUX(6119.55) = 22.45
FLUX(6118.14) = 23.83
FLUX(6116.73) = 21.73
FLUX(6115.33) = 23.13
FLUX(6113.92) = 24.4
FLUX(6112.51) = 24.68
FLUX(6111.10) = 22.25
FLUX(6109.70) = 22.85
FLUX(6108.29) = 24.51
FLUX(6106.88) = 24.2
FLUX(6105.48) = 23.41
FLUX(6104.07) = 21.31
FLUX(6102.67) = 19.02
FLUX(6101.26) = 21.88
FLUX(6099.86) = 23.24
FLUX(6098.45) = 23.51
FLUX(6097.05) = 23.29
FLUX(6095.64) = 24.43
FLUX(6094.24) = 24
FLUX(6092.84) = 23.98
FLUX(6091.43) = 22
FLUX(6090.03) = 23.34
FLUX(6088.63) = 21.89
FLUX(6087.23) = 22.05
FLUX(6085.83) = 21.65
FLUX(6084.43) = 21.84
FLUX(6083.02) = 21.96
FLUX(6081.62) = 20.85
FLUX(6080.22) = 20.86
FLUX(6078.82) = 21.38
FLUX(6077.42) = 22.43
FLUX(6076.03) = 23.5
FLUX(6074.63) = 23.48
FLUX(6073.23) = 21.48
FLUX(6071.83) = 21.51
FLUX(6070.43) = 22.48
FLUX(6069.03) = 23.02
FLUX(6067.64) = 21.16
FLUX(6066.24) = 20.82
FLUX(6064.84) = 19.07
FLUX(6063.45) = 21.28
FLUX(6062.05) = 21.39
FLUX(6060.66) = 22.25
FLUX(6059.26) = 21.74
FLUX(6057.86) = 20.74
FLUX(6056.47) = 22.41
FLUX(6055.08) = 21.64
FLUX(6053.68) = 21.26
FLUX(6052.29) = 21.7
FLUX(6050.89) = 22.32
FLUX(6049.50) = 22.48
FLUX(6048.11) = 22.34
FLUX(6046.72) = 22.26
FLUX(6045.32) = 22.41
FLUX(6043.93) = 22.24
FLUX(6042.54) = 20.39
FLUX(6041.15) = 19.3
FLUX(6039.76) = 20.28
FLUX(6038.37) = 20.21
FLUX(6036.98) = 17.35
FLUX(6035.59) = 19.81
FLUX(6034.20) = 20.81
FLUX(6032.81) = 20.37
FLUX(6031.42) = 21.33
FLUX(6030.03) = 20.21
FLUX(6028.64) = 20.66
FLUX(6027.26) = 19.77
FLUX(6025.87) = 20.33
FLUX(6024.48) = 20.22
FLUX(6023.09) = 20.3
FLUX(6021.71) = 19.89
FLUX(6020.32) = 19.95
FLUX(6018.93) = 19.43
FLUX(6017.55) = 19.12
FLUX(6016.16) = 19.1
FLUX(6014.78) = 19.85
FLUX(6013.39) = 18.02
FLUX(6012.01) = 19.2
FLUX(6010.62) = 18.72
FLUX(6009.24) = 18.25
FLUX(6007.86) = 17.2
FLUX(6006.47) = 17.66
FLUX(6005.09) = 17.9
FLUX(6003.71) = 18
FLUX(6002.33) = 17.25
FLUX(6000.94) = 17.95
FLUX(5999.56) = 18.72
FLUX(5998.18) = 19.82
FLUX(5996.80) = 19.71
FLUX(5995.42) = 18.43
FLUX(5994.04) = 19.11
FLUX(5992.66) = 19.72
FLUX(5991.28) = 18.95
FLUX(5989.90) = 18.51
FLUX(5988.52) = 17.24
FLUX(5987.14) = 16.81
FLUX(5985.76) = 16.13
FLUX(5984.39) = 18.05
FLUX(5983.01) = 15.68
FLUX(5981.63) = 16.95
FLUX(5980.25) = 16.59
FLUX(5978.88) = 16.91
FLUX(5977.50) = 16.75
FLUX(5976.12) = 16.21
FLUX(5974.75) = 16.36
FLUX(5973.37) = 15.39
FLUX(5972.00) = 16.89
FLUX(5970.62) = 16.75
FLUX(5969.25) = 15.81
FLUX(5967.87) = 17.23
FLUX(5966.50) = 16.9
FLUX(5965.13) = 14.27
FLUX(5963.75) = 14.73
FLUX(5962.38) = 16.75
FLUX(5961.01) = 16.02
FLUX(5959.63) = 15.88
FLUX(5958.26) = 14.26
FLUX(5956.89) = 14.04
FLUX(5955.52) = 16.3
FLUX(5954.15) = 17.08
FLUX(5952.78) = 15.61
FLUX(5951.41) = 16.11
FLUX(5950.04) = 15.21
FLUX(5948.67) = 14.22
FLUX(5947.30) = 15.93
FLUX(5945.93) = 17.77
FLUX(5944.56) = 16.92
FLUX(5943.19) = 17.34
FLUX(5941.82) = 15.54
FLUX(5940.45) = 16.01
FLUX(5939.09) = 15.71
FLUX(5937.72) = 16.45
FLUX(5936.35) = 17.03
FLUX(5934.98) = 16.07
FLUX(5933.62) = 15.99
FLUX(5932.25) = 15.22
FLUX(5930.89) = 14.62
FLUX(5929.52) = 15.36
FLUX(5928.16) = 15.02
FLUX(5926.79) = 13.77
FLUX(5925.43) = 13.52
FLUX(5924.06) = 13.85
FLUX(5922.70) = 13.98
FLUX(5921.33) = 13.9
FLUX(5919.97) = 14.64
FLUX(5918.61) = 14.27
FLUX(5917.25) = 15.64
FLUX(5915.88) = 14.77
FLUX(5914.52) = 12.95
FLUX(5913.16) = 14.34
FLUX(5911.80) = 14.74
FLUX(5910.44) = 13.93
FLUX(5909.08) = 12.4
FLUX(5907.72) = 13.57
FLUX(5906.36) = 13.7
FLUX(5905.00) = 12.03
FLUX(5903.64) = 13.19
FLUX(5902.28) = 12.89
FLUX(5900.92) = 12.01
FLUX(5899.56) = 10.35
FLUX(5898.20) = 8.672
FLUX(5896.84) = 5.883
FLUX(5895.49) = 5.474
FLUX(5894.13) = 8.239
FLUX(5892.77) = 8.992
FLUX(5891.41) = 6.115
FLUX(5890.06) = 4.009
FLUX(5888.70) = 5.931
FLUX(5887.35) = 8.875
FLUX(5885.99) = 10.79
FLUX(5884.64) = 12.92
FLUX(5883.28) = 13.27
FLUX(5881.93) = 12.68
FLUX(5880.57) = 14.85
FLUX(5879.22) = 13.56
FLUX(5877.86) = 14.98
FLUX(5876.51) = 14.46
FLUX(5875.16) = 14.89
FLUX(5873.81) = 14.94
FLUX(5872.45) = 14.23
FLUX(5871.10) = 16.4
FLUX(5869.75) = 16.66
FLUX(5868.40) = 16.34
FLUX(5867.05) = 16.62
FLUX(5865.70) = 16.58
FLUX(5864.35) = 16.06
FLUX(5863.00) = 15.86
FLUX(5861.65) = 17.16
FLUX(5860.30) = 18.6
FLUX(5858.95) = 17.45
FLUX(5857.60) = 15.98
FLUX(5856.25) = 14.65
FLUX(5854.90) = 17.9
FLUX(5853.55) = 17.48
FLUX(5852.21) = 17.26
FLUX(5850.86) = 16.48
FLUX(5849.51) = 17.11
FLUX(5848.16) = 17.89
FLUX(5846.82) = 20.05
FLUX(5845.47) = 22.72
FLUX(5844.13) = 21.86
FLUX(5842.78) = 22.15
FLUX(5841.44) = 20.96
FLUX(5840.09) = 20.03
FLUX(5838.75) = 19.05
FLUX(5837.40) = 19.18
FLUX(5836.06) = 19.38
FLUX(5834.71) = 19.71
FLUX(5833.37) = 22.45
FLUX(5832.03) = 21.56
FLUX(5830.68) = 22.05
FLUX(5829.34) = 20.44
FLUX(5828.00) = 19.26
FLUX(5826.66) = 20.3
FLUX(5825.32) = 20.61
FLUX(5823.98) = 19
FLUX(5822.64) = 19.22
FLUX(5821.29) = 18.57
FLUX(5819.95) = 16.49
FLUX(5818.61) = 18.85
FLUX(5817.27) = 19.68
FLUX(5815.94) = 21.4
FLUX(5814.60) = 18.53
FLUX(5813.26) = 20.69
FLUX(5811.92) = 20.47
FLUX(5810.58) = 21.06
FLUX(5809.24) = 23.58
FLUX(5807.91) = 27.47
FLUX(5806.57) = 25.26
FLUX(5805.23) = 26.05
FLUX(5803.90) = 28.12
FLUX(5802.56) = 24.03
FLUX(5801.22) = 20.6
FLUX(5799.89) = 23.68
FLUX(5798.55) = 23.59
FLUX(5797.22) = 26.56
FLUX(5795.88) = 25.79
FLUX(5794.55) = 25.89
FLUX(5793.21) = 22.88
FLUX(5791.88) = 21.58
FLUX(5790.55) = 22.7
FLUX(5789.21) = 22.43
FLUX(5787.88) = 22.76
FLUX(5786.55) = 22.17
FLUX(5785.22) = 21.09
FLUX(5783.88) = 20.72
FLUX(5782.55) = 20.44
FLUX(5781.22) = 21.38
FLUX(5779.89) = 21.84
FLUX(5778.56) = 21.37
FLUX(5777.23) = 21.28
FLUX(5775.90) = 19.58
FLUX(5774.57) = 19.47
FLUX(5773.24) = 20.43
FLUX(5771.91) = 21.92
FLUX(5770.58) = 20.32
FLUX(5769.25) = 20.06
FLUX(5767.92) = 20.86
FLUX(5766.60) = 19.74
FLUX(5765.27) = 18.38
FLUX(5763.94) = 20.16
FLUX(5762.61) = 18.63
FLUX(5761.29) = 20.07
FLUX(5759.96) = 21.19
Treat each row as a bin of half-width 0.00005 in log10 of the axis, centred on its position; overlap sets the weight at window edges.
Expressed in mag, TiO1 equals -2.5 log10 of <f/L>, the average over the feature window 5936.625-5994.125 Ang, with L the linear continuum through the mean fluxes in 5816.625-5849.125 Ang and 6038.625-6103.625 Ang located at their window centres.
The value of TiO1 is 0.27 mag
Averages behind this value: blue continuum 20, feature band 16.4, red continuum 21.9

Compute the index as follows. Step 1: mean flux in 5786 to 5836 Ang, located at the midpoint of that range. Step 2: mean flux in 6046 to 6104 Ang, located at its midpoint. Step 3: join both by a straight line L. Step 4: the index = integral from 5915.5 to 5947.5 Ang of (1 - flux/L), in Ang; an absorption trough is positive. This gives 9.6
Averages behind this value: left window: 22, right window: 22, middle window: 15.4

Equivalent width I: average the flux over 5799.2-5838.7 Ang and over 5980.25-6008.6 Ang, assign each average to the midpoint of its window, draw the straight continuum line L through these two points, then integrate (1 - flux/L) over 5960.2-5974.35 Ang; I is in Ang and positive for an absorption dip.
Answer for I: 1.8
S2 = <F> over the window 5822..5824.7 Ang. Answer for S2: 19.2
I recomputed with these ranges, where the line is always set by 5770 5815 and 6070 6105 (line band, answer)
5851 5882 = 8.99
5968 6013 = 9.58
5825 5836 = 0.88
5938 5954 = 4.52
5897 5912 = 6.85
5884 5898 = 9.18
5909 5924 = 5.51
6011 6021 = 1.40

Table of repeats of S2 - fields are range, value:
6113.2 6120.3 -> 23.1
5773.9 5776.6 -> 19.5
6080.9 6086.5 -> 21.5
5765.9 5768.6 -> 20.3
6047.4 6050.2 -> 22.5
